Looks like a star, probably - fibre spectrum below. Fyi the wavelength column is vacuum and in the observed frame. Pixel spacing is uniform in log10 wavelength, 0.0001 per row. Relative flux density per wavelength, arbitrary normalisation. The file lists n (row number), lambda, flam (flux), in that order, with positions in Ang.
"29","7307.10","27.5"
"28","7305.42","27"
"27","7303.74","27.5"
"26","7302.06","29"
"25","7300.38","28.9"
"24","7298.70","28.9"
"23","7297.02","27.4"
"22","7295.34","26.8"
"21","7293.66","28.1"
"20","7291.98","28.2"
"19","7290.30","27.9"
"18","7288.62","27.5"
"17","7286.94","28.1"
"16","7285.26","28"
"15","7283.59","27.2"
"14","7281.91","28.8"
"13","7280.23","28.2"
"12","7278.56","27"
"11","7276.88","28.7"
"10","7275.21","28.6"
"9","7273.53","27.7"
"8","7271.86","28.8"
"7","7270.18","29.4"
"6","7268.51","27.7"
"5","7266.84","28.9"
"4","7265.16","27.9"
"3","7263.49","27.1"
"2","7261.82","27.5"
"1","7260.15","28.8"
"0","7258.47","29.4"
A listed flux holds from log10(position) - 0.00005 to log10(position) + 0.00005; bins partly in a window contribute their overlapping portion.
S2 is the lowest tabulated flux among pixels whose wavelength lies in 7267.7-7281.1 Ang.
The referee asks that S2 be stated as 27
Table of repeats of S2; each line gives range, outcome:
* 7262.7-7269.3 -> 27.1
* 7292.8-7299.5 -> 26.8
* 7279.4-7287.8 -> 27.2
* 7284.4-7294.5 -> 27.5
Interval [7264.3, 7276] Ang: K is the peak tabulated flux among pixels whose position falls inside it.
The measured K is 29.4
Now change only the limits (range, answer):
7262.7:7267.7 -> 28.9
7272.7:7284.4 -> 28.8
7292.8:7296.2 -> 28.1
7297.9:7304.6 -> 29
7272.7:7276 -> 28.6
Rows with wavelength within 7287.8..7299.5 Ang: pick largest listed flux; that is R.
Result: 28.9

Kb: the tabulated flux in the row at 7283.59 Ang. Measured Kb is 27.2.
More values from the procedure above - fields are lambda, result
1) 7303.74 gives 27.5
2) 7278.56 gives 27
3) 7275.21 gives 28.6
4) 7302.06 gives 29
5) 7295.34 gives 26.8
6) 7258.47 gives 29.4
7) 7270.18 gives 29.4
